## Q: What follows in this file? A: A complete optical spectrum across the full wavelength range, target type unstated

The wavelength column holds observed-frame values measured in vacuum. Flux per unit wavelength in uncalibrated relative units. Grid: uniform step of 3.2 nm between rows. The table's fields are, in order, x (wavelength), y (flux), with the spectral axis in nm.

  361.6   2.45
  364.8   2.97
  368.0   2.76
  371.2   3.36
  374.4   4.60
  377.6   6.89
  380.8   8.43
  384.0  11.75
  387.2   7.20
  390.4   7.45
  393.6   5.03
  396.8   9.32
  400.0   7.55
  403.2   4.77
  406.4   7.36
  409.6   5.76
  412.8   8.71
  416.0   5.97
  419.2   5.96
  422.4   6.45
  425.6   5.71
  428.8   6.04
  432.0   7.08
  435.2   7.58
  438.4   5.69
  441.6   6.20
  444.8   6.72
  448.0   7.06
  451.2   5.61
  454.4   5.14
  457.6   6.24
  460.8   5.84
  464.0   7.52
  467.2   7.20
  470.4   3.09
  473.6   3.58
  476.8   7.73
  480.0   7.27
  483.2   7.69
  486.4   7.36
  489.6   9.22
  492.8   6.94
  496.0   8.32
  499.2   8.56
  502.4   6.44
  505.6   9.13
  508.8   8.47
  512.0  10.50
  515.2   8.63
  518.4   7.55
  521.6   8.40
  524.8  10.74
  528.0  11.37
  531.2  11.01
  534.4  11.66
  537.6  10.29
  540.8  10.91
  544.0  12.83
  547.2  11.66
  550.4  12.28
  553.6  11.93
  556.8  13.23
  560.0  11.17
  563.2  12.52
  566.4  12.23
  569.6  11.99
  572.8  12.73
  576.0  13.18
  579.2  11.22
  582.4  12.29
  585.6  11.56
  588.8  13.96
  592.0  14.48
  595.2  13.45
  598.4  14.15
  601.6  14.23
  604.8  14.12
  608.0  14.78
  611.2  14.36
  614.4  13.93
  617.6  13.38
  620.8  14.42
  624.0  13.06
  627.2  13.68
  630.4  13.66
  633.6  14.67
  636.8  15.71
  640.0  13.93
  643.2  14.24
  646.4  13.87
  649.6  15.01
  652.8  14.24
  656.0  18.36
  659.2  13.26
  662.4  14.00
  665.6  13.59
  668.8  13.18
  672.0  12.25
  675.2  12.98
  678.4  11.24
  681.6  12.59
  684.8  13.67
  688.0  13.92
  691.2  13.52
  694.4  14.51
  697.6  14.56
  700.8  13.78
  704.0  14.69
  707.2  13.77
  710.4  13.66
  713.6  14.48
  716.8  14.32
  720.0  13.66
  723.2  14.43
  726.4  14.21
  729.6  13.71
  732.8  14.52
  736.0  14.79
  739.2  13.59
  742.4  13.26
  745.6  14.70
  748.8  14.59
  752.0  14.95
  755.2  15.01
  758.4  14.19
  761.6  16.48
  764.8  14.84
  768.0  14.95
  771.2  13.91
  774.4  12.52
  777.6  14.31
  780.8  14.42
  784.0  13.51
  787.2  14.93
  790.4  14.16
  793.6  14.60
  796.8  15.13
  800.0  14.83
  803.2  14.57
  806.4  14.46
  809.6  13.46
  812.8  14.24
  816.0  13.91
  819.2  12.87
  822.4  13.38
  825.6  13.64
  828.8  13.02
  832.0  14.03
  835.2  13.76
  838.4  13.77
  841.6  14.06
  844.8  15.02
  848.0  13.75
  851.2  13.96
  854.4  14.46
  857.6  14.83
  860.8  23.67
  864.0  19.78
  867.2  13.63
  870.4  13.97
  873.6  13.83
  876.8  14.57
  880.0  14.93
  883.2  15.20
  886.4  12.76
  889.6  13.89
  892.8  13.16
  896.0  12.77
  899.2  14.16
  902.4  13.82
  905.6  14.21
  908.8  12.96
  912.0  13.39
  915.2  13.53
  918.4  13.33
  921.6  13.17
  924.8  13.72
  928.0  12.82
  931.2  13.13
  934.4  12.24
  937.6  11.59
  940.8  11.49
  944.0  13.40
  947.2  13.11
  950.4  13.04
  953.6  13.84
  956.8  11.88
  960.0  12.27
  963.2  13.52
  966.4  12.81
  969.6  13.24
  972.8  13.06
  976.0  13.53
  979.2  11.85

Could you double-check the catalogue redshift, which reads 0.312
